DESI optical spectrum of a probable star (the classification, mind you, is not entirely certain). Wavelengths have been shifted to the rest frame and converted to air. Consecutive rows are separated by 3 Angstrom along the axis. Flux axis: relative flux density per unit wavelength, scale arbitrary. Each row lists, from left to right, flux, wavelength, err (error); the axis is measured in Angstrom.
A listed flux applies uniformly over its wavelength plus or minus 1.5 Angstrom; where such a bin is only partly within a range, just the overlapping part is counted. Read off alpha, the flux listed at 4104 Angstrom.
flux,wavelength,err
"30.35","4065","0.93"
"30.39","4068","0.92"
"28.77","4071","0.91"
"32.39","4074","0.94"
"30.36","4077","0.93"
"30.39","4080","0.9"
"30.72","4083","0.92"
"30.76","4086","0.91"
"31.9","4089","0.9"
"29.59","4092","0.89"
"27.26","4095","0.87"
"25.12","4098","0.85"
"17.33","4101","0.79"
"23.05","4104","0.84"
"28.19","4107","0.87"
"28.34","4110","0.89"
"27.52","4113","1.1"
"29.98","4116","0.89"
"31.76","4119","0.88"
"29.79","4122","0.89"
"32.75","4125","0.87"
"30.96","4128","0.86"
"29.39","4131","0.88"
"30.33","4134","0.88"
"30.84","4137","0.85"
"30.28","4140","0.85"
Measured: 23.05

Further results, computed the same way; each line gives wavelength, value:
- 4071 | 28.77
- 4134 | 30.33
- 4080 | 30.39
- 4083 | 30.72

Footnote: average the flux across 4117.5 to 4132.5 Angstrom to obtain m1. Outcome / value 30.9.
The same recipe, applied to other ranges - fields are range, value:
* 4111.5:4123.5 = 29.8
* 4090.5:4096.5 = 28.4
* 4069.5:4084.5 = 30.5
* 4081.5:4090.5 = 31.1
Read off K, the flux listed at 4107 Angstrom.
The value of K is 28.19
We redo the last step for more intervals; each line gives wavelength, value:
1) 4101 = 17.33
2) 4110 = 28.34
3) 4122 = 29.79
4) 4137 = 30.84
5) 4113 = 27.52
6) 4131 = 29.39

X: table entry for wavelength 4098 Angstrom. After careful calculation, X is 25.12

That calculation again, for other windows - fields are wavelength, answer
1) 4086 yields 30.76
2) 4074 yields 32.39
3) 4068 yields 30.39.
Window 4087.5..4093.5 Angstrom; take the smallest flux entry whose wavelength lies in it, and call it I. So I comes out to 29.59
